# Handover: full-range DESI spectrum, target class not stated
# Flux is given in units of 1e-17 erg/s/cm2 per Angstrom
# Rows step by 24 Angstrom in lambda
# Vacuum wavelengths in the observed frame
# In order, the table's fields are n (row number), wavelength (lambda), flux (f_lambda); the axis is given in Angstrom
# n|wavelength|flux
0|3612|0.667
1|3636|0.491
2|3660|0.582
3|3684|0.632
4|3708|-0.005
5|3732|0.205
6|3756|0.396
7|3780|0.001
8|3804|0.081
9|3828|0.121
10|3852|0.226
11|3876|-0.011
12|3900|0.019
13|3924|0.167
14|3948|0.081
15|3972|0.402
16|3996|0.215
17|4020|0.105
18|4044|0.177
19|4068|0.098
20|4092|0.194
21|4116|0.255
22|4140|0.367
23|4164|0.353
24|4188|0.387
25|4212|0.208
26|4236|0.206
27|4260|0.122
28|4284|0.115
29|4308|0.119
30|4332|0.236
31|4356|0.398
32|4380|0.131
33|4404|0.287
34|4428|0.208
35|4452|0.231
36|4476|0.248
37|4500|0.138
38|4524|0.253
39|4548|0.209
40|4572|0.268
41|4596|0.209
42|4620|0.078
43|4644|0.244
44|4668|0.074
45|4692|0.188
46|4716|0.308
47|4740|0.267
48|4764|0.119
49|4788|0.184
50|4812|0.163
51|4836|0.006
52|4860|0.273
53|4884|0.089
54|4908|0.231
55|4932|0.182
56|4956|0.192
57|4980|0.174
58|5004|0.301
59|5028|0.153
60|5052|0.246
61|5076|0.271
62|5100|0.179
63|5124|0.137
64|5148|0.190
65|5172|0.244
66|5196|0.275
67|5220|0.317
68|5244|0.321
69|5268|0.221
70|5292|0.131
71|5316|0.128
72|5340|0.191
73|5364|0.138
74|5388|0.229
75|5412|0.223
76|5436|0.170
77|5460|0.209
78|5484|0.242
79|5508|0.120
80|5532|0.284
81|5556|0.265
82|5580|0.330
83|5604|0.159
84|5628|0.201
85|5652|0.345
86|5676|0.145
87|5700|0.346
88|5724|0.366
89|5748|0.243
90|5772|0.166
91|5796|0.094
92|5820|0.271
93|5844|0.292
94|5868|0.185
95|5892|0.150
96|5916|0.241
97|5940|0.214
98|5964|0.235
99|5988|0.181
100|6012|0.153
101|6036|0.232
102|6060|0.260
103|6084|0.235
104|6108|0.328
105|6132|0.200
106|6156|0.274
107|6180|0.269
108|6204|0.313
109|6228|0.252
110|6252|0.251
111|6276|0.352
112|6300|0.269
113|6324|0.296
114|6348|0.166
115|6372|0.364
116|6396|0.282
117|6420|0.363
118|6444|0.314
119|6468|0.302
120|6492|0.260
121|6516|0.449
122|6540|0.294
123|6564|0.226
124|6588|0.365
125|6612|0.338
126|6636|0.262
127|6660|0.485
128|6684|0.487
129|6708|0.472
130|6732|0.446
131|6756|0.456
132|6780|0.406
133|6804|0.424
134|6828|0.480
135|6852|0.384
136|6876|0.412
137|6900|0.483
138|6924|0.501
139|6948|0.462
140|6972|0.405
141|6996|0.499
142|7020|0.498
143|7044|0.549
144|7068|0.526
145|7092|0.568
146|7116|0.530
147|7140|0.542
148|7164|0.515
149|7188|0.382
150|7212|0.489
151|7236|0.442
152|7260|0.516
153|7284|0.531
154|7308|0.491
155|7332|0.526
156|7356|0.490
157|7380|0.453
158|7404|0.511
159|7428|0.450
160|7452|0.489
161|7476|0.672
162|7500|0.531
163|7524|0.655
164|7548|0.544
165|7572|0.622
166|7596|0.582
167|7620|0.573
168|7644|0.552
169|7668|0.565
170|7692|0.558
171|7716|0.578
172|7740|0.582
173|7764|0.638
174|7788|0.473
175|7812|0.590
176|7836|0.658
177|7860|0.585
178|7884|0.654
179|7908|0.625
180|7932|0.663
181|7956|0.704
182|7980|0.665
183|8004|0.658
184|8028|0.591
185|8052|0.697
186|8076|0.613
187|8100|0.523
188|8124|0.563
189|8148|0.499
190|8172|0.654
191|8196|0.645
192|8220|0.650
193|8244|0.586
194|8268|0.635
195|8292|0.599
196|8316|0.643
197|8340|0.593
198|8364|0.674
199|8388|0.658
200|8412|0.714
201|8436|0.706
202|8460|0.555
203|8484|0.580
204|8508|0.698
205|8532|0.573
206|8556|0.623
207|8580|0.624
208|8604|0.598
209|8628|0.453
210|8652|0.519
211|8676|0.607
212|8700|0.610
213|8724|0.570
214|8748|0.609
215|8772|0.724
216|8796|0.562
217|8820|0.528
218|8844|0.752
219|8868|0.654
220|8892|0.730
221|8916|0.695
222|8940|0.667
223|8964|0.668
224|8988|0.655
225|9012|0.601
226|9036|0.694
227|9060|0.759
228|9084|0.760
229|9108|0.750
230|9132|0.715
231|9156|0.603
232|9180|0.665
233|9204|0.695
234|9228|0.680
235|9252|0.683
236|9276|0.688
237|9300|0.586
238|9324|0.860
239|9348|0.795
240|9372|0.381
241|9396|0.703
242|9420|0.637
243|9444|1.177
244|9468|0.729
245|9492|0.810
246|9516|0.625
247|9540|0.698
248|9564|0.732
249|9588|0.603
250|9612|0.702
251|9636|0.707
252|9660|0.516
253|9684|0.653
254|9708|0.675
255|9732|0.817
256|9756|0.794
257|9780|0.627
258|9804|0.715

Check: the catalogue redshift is 0.67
